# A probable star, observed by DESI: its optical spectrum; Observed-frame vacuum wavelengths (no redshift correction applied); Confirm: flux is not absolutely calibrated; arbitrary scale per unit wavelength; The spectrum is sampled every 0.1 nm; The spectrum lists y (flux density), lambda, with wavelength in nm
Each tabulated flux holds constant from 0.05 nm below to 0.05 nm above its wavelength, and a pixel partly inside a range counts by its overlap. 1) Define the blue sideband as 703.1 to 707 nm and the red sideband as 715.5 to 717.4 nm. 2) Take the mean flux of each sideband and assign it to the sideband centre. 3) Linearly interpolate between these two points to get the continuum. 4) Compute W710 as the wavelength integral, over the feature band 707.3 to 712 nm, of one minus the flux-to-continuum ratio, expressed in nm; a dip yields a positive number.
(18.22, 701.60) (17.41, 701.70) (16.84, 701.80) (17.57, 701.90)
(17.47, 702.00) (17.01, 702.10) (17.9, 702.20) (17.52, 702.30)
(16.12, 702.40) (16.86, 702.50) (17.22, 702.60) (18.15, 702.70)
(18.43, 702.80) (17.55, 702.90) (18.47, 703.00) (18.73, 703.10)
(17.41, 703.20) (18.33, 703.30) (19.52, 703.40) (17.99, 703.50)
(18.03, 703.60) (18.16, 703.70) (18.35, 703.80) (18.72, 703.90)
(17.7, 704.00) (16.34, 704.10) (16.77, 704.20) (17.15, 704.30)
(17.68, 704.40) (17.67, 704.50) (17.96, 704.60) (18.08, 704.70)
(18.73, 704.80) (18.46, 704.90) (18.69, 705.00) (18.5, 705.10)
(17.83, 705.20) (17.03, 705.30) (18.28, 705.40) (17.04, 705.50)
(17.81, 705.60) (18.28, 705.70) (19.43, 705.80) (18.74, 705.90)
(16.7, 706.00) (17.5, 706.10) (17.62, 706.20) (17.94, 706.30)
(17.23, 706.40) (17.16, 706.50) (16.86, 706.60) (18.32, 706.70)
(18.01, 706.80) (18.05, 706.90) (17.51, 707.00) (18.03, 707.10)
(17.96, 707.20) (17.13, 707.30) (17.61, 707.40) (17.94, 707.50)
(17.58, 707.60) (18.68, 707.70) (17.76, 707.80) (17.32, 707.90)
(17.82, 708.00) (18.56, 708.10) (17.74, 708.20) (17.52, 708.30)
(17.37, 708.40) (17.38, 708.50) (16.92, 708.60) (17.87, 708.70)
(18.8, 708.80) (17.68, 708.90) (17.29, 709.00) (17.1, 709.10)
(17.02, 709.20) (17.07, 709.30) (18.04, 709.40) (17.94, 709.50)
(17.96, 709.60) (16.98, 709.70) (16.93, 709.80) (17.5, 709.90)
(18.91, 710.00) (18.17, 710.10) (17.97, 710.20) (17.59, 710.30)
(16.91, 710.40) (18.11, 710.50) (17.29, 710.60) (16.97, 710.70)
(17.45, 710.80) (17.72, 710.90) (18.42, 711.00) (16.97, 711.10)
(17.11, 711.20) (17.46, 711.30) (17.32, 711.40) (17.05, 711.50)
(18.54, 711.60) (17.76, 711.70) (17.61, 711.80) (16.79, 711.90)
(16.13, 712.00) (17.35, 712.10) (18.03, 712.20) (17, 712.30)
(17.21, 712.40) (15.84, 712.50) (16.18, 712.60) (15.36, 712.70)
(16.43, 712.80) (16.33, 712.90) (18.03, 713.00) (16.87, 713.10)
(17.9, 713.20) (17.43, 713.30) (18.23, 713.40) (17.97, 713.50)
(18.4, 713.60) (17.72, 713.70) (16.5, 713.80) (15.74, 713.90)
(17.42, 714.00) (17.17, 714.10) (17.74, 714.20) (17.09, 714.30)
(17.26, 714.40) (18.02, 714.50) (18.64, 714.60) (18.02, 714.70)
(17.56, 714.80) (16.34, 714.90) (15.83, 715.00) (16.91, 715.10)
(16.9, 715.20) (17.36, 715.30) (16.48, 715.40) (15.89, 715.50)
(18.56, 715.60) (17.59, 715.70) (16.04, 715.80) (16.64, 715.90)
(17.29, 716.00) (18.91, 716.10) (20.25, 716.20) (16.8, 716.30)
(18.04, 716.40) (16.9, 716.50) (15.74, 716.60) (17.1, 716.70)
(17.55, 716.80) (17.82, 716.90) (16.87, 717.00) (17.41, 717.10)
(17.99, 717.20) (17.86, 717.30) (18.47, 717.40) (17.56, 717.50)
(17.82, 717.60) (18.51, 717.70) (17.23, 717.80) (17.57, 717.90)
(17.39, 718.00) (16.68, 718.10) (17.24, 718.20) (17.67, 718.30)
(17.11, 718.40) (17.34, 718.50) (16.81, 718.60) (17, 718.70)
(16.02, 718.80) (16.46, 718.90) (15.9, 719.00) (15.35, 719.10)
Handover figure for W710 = 0.04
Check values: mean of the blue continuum 17.9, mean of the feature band 17.6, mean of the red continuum 17.5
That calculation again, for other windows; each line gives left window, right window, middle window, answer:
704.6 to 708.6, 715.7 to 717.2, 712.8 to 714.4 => 0.018 nm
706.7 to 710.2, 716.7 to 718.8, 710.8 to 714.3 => 0.074 nm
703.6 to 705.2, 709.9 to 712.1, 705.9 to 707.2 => 0.012 nm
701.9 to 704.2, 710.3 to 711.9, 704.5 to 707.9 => -0.040 nm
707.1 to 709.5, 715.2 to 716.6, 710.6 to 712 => 0.010 nm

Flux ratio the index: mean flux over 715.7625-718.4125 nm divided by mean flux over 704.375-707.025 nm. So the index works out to 0.98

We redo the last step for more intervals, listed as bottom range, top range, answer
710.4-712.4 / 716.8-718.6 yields 1.01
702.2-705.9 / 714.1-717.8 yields 0.97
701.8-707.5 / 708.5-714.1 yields 0.98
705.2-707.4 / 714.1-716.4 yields 0.98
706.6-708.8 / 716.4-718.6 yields 0.98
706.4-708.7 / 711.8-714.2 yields 0.97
